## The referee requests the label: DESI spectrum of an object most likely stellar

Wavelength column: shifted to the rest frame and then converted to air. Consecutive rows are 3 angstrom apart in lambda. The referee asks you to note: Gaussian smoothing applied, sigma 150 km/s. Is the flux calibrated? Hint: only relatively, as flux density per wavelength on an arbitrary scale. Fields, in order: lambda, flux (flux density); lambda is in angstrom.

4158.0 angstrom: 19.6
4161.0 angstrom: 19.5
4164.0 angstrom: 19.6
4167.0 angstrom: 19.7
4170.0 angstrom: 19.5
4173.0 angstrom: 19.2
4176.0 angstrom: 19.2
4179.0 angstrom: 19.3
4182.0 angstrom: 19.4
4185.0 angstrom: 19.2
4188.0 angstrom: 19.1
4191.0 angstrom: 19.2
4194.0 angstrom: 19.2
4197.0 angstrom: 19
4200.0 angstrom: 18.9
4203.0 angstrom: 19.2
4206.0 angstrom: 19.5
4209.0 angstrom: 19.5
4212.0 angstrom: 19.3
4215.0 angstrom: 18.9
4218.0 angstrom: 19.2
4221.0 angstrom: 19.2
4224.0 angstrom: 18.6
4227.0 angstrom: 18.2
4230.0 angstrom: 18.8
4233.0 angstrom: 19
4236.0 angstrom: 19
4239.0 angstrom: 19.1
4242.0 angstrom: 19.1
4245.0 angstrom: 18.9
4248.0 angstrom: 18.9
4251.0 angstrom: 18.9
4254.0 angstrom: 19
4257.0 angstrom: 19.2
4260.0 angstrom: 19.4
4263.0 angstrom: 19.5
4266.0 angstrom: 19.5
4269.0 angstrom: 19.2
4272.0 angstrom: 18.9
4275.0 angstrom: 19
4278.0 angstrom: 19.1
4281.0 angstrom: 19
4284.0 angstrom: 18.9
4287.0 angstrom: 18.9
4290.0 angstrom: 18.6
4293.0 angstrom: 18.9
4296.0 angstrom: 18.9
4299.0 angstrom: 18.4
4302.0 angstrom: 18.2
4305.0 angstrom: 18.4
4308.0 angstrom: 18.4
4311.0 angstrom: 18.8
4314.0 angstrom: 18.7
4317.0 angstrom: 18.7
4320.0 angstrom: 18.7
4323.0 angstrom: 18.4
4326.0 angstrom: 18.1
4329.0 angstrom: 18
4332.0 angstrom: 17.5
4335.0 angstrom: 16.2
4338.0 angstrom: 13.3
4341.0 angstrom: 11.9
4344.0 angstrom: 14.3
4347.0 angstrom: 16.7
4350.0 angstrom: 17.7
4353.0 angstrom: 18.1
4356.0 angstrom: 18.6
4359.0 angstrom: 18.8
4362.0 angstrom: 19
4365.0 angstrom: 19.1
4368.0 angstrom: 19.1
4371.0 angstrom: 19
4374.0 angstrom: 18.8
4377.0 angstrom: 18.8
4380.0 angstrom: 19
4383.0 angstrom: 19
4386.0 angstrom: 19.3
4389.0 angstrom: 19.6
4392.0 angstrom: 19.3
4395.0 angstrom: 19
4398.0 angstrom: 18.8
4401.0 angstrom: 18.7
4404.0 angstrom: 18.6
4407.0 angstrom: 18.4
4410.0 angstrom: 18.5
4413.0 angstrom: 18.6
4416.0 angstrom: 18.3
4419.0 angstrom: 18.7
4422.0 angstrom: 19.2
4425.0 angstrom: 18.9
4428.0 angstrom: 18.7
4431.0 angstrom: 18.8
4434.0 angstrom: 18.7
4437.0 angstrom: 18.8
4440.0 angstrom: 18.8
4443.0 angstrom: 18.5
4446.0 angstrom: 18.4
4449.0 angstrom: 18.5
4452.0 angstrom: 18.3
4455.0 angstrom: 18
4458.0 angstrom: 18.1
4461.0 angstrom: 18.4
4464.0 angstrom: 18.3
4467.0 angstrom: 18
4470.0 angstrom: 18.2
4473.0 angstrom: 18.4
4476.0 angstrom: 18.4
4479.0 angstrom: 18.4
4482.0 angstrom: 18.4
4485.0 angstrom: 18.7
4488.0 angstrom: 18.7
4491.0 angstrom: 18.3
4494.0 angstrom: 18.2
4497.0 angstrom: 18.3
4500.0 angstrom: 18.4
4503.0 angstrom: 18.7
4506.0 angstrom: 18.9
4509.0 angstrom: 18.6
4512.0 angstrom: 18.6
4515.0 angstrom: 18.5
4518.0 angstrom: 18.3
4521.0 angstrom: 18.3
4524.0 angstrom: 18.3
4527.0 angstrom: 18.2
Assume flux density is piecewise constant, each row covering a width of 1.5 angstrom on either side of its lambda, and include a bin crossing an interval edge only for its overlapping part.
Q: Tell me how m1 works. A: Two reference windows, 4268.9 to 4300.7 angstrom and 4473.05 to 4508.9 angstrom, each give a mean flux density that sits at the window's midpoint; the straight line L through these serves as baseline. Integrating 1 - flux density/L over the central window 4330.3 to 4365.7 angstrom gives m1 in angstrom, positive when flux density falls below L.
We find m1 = 3.8 angstrom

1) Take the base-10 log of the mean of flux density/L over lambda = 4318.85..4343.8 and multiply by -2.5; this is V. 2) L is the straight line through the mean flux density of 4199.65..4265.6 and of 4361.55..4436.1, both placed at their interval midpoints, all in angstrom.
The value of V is 0.16 mag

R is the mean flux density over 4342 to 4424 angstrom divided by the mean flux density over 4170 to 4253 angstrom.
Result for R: 0.97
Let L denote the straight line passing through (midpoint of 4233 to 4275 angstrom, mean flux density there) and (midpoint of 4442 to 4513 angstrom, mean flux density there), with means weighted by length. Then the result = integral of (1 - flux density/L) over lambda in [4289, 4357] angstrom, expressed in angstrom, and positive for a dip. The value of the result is 4.93 angstrom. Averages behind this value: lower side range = 19.1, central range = 17.5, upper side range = 18.4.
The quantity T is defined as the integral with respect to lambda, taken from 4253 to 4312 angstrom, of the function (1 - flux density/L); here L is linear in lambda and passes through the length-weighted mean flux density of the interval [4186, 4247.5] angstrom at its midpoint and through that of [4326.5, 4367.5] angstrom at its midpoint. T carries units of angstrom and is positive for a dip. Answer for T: -3.03 angstrom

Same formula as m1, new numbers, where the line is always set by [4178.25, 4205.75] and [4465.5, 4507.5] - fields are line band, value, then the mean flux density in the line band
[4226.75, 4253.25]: 0.2 angstrom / 18.9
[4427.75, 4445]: -0.1 angstrom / 18.7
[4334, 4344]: 2.7 angstrom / 13.8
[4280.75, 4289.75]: 0.0 angstrom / 18.9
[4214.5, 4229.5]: 0.2 angstrom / 18.8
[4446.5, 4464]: 0.2 angstrom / 18.3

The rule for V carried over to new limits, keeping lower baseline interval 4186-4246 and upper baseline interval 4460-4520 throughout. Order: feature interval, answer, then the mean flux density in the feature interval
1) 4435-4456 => 0.00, 18.5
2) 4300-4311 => 0.03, 18.4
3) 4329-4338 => 0.14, 16.5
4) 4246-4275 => -0.01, 19.2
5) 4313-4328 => 0.02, 18.5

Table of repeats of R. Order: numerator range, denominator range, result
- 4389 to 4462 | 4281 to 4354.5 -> 1.06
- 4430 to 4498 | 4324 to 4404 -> 1.03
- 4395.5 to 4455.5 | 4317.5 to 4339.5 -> 1.08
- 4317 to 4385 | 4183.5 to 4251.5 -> 0.93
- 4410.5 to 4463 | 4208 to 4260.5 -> 0.98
